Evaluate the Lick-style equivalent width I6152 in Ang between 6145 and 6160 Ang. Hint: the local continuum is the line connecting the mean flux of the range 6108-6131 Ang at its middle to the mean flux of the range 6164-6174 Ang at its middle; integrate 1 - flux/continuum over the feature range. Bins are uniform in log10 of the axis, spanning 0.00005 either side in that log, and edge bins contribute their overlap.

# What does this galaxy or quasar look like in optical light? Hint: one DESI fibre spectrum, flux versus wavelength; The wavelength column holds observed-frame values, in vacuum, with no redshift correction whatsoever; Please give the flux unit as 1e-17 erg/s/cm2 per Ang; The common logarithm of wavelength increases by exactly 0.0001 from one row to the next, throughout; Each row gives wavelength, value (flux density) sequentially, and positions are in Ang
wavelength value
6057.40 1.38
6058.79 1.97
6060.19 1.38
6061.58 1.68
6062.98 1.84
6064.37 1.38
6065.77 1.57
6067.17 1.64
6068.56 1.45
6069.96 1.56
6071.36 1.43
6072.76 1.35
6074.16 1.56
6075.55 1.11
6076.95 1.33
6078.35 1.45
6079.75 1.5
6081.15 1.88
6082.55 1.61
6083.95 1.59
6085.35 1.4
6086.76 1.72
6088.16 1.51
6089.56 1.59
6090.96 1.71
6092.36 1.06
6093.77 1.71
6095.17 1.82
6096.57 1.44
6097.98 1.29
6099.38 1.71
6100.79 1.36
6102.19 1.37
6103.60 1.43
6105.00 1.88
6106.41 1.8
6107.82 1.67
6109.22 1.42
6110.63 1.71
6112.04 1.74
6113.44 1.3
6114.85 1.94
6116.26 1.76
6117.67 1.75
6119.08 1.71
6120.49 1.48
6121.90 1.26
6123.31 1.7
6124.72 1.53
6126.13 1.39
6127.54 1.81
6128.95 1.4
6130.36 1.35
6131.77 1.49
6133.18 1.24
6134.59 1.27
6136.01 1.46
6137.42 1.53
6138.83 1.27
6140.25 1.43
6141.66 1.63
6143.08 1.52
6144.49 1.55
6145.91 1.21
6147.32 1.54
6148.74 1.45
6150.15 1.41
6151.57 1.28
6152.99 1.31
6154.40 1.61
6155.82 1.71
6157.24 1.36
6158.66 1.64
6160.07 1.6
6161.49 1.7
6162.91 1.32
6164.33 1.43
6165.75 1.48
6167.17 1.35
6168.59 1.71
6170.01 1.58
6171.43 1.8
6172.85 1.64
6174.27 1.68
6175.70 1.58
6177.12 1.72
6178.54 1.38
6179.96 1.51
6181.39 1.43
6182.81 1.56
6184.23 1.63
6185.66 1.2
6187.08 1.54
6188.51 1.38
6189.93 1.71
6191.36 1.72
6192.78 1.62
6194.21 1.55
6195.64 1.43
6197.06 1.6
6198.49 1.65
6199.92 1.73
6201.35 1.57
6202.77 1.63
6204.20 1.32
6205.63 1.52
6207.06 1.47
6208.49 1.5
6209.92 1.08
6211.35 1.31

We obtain 1.2 Ang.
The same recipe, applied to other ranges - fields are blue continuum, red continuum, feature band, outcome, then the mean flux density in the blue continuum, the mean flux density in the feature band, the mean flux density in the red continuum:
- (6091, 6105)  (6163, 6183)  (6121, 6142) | 1.0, 1.5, 1.45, 1.55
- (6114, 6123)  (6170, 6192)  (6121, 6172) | 4.1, 1.64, 1.48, 1.57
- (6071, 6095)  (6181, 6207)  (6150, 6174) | 0.0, 1.51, 1.53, 1.54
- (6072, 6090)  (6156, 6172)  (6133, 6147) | 1.0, 1.51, 1.42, 1.55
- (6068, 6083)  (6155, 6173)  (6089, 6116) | -1.4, 1.47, 1.58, 1.56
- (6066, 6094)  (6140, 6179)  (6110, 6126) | -1.1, 1.51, 1.62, 1.52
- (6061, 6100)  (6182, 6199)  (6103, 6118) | -1.3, 1.53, 1.67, 1.55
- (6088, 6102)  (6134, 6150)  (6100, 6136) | -1.7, 1.52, 1.55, 1.44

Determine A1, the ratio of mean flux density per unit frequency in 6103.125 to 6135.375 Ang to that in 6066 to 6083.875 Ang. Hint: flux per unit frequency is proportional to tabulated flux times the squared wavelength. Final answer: 1.1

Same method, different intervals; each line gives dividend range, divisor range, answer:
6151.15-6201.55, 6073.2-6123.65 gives 1.02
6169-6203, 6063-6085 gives 1.09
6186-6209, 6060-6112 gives 1.04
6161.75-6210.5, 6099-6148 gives 1.02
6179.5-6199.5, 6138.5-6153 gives 1.10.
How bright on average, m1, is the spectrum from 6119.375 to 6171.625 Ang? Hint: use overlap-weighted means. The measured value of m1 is 1.48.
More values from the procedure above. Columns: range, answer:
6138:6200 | 1.52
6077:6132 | 1.57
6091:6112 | 1.56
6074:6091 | 1.53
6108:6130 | 1.59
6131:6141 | 1.39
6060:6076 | 1.51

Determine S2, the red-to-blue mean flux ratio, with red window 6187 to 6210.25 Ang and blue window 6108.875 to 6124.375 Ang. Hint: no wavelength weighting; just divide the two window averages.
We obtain 1.0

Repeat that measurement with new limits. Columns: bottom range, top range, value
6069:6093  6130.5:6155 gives 0.95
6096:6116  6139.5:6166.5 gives 0.94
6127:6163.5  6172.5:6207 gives 1.06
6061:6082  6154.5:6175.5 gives 1.04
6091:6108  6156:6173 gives 1.00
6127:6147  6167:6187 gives 1.08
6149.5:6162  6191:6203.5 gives 1.06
